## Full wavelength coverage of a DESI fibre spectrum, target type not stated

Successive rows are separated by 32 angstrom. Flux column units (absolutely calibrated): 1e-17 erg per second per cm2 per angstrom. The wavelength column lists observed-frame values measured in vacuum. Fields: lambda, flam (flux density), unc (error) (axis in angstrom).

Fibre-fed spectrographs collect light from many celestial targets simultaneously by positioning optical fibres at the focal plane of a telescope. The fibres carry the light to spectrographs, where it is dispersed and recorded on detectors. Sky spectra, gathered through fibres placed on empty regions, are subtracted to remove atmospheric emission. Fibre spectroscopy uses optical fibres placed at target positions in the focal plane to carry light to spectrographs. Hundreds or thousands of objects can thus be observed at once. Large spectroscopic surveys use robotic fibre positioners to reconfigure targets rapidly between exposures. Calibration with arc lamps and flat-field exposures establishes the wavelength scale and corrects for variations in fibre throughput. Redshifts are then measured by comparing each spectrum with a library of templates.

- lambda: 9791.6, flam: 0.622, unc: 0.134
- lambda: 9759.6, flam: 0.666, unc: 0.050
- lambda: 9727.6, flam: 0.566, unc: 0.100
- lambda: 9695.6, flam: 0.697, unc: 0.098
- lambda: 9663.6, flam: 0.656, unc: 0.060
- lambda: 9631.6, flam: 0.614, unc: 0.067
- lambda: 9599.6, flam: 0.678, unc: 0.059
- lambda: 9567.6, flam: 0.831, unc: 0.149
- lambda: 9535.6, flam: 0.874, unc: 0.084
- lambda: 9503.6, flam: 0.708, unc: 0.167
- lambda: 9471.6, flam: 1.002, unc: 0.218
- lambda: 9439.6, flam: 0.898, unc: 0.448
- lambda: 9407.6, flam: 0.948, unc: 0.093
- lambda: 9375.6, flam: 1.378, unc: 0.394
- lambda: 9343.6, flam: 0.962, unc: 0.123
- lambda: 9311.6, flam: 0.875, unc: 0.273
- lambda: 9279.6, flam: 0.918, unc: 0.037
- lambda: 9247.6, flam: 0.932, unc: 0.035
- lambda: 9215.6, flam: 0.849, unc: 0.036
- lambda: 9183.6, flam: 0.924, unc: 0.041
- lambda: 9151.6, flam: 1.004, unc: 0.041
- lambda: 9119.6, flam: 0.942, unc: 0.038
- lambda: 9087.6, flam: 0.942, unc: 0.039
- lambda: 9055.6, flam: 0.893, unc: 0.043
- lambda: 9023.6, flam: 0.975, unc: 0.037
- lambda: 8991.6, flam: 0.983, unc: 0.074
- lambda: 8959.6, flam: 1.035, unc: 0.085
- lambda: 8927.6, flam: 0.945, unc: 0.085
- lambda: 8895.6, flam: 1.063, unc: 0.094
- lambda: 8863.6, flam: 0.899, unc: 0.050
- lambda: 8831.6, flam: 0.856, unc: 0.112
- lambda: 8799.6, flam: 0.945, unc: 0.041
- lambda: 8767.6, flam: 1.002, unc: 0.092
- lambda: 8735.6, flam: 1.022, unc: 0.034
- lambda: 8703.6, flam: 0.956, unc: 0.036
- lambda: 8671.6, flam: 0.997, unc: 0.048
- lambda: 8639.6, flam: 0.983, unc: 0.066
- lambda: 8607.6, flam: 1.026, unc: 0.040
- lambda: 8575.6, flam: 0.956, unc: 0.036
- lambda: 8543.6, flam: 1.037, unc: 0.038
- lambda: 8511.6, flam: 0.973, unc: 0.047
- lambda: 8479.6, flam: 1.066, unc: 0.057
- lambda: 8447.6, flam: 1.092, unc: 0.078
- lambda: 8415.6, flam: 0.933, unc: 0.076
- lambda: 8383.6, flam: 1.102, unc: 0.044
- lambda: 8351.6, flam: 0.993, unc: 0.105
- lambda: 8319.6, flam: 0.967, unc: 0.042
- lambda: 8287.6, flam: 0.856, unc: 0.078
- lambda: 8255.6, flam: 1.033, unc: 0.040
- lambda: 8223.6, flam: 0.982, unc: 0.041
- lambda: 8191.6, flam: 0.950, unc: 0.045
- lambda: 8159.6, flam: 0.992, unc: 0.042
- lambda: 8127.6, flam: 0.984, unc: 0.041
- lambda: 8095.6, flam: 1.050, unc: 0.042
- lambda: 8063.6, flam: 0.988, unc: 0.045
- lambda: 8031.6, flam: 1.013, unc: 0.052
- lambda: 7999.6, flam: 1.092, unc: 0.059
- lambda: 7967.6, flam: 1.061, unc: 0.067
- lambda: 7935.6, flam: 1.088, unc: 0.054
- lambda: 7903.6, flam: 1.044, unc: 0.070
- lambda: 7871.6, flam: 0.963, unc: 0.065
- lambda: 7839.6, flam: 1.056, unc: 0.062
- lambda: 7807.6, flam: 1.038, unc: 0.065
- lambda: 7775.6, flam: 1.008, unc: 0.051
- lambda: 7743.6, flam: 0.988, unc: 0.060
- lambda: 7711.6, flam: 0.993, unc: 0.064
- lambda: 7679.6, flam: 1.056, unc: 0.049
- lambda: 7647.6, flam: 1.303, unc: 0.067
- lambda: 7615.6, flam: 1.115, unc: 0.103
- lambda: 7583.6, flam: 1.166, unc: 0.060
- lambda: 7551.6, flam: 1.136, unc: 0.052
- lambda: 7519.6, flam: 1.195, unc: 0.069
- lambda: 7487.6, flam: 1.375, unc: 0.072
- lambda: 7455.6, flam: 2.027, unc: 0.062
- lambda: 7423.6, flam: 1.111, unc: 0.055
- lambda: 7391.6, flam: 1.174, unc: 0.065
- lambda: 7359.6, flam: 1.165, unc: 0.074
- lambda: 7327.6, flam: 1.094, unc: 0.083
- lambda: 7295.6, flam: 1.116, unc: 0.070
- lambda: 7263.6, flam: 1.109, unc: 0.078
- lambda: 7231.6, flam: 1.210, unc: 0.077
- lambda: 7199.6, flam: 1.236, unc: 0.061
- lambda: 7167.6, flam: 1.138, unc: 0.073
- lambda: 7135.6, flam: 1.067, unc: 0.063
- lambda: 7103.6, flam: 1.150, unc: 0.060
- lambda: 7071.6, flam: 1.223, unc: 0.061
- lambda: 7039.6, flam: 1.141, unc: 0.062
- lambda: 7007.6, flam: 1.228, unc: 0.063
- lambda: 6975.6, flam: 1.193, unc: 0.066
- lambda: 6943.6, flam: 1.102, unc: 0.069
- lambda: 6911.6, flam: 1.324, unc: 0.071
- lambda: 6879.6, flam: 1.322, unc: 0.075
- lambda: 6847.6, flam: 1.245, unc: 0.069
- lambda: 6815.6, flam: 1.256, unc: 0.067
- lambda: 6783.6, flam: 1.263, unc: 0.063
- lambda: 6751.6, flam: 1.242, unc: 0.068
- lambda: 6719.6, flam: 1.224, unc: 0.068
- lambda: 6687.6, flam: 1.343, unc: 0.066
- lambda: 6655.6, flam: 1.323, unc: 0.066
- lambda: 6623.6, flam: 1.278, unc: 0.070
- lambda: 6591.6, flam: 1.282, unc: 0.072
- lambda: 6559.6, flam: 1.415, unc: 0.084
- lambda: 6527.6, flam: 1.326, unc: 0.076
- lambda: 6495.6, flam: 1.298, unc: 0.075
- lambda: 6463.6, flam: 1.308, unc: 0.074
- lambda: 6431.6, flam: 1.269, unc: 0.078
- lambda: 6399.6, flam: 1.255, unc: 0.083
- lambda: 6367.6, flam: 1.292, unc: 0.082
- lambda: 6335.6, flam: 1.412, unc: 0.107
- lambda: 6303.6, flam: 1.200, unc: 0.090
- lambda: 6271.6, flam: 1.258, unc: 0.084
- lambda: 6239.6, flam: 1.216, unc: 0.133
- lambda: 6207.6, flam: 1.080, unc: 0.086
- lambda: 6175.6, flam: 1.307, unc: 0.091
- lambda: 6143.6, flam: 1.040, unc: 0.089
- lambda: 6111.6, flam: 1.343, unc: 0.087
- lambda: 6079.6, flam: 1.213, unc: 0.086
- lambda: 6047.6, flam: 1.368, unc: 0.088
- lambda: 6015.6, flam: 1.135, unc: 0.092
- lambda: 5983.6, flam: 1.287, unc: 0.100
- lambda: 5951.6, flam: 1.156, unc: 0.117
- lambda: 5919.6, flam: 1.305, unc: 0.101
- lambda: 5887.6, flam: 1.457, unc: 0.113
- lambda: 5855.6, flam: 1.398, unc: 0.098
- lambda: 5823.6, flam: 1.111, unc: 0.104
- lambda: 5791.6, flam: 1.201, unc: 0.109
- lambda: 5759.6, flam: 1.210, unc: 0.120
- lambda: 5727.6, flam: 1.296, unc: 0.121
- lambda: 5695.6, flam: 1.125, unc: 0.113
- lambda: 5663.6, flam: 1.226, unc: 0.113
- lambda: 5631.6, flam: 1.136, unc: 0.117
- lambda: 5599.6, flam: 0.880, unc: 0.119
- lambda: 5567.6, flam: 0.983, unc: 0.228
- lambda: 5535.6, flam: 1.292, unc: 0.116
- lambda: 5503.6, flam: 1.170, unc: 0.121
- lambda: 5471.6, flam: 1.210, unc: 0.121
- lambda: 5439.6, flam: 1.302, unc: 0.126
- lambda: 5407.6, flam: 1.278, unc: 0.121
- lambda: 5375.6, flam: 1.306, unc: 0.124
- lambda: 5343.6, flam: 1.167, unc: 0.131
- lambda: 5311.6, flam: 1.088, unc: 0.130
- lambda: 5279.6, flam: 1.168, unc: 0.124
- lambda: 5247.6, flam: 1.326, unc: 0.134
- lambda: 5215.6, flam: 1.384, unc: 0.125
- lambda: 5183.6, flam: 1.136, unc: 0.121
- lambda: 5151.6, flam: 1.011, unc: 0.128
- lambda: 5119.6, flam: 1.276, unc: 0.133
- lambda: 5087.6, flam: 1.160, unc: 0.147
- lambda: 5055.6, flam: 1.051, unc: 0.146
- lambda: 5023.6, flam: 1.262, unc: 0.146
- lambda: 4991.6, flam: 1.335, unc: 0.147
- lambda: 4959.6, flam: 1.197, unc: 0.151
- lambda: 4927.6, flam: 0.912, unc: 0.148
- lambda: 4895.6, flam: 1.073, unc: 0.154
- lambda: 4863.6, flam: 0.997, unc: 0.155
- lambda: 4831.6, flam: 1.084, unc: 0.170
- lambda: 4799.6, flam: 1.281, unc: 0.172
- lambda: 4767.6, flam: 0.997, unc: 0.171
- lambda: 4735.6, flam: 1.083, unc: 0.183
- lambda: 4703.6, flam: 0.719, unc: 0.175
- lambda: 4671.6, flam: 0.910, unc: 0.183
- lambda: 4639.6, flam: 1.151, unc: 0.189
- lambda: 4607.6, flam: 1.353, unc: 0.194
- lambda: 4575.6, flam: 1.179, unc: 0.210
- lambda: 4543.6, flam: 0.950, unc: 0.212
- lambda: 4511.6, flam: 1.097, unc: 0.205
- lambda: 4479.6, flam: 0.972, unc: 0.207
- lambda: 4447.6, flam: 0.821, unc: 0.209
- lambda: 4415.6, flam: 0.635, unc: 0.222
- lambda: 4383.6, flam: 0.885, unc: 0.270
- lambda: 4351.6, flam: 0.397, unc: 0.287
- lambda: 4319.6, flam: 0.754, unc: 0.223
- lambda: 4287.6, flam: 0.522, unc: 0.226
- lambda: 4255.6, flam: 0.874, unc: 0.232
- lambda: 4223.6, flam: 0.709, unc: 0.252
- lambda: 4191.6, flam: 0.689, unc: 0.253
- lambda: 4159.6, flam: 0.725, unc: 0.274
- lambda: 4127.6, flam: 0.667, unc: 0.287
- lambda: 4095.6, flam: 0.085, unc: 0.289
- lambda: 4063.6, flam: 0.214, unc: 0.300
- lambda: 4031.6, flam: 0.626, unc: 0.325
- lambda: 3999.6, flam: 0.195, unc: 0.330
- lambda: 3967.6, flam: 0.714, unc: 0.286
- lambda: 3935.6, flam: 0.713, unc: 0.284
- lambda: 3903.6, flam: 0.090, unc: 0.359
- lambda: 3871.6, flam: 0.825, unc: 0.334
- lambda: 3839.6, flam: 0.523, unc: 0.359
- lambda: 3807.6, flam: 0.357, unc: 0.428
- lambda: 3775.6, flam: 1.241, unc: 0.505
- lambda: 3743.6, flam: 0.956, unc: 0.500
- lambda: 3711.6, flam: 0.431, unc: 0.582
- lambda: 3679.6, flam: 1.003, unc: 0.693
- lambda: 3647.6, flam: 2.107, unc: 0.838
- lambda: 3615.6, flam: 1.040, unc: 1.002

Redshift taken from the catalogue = 0.138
